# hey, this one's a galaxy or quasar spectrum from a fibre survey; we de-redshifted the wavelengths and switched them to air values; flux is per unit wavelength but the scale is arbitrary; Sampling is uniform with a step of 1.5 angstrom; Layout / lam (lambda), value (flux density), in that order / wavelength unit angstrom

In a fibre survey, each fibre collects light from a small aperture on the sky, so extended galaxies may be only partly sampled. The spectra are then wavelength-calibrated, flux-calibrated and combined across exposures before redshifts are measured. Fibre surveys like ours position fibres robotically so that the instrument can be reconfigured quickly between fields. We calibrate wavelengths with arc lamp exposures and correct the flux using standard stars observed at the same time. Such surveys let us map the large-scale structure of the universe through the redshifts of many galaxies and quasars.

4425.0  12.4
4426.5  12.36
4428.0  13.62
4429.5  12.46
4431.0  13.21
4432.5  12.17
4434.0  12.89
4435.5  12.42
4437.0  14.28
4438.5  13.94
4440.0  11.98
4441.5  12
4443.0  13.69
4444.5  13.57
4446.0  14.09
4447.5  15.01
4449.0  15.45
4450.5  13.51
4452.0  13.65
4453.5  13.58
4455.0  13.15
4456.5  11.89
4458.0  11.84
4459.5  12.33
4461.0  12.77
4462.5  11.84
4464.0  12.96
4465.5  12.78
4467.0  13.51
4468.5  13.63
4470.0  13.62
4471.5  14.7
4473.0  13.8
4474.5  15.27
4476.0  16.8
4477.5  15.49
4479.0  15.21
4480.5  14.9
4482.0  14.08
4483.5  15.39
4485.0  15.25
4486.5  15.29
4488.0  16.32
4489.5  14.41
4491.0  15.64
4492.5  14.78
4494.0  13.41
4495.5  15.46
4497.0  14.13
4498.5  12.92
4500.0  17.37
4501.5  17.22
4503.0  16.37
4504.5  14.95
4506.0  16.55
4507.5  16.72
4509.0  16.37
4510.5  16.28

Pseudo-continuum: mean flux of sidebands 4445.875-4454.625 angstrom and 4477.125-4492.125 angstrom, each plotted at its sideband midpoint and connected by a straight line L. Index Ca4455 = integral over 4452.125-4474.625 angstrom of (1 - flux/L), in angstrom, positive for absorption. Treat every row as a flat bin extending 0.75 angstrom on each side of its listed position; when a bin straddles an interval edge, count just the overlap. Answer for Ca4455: 2.2 angstrom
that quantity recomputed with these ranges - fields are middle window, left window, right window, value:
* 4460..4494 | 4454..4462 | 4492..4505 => -1.8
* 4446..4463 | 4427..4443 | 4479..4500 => 0.5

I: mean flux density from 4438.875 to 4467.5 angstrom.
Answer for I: 13.1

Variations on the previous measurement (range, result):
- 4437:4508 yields 14.3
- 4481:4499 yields 14.8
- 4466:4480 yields 14.6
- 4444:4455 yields 14.1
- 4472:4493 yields 15.2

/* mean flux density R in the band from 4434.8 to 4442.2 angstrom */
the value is 12.9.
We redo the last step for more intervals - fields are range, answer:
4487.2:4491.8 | 15.4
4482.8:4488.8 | 15.6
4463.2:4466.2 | 12.9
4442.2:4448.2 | 14.1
